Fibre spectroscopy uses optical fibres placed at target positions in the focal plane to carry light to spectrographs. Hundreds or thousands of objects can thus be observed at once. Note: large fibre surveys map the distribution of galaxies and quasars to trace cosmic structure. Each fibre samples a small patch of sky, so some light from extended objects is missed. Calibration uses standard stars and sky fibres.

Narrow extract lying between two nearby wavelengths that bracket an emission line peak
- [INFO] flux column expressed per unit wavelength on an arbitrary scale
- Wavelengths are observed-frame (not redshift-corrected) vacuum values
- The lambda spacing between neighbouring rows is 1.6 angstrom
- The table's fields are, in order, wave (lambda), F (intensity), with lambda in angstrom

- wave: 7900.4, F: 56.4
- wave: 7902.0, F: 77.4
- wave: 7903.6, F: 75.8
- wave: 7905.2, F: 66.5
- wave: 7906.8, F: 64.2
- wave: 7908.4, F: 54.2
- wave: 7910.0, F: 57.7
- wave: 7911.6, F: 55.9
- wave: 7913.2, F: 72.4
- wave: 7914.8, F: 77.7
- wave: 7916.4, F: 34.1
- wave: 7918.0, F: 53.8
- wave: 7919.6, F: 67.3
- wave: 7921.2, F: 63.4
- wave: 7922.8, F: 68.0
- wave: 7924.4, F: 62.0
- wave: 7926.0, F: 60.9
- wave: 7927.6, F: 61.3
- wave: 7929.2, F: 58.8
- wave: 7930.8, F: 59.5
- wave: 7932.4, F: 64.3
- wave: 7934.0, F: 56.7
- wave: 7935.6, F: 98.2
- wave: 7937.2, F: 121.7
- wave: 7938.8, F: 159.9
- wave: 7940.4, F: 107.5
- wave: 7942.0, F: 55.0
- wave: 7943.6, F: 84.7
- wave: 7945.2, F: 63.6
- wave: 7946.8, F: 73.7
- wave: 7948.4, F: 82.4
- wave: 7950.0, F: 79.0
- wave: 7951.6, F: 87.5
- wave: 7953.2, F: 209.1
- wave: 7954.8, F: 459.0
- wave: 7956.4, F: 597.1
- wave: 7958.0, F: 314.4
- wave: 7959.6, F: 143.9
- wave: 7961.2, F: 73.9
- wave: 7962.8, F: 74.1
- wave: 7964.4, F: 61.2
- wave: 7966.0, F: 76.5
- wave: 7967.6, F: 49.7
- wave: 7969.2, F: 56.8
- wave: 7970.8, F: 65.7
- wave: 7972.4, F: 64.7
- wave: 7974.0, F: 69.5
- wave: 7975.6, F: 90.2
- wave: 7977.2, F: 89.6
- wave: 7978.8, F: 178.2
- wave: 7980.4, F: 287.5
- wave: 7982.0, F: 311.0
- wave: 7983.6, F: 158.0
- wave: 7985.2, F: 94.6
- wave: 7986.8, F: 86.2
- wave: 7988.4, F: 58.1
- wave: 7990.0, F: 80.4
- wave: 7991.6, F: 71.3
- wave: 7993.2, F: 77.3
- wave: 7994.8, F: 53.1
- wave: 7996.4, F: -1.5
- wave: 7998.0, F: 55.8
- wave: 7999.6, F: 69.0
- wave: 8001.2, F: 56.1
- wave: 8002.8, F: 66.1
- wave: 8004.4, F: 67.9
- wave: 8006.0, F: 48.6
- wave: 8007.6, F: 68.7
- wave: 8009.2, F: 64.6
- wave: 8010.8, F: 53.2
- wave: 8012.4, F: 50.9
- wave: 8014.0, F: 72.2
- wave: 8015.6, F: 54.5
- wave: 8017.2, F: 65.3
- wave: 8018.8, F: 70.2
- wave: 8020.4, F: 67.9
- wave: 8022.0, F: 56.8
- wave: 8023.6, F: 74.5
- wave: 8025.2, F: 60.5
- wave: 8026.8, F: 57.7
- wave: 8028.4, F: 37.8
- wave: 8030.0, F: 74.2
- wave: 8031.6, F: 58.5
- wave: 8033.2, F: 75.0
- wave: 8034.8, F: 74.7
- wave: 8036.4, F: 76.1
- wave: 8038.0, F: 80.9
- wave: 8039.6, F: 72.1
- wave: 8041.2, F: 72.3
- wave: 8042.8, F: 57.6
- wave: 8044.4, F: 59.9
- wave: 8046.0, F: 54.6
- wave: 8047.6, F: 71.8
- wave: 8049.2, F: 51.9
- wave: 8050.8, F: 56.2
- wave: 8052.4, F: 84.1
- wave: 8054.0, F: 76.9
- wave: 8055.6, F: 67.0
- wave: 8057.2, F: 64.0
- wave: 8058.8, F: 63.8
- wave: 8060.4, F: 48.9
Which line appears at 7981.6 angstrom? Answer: [N II] 6583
